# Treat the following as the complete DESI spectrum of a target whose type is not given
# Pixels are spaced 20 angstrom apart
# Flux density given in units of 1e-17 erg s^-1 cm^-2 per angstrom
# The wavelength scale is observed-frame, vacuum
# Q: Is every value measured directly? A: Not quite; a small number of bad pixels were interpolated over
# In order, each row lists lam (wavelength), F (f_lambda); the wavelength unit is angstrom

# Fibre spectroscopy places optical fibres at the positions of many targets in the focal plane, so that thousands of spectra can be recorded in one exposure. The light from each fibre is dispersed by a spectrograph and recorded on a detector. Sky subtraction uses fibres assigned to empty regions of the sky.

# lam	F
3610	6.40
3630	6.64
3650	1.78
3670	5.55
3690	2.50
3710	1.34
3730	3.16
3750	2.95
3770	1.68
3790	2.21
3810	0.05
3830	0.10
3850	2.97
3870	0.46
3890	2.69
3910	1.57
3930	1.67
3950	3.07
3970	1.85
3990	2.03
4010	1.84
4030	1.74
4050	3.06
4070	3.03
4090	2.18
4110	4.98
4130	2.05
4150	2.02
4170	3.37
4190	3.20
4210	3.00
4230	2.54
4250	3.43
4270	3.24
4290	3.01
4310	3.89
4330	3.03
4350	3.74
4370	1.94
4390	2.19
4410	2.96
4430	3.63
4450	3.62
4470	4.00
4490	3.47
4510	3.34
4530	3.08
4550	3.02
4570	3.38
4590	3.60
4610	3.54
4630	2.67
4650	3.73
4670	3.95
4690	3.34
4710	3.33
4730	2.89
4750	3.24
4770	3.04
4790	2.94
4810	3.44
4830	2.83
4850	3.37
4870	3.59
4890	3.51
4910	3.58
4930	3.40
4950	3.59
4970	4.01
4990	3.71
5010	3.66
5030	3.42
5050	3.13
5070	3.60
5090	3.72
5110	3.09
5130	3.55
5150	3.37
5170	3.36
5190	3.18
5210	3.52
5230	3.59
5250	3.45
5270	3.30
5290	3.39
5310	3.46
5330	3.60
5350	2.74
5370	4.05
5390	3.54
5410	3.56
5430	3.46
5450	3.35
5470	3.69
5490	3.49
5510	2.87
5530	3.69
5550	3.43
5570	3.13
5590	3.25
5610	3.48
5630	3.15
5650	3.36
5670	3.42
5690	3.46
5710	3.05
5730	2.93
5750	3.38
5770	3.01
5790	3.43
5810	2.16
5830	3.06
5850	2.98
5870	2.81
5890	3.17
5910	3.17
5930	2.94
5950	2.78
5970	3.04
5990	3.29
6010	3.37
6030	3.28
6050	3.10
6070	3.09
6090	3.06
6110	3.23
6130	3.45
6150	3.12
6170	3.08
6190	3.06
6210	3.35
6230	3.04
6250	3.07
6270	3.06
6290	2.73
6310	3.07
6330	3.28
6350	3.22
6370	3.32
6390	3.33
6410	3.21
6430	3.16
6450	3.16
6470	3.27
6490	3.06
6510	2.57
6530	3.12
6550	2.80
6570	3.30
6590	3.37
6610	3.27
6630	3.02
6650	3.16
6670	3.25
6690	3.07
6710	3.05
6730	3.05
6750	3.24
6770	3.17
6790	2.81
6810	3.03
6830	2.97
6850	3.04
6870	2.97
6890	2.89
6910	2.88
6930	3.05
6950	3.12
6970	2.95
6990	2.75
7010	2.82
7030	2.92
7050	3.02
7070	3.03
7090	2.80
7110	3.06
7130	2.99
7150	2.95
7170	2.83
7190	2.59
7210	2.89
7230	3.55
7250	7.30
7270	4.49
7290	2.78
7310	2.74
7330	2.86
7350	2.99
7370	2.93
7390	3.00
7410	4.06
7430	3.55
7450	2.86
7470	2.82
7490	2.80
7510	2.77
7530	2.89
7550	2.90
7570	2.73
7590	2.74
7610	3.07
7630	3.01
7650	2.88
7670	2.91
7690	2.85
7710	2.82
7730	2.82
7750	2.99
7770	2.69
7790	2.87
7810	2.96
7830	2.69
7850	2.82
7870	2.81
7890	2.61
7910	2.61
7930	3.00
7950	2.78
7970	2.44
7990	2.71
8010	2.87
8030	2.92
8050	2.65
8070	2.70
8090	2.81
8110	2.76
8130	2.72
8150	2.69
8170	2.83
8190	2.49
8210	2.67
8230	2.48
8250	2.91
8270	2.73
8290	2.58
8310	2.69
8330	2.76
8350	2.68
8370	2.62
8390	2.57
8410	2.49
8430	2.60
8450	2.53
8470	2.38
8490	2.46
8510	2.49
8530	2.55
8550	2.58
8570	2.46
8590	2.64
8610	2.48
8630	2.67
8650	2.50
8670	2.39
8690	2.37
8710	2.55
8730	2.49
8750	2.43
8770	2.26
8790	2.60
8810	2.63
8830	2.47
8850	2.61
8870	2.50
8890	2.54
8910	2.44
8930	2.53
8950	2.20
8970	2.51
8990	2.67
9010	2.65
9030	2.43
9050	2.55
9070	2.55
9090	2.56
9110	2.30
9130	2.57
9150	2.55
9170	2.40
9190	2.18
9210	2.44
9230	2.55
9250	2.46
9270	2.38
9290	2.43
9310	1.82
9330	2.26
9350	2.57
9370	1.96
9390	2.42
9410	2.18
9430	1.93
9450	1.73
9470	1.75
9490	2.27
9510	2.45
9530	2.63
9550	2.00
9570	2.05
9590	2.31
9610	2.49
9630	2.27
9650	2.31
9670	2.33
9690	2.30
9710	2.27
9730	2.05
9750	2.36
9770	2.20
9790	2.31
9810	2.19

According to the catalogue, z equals 0.103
